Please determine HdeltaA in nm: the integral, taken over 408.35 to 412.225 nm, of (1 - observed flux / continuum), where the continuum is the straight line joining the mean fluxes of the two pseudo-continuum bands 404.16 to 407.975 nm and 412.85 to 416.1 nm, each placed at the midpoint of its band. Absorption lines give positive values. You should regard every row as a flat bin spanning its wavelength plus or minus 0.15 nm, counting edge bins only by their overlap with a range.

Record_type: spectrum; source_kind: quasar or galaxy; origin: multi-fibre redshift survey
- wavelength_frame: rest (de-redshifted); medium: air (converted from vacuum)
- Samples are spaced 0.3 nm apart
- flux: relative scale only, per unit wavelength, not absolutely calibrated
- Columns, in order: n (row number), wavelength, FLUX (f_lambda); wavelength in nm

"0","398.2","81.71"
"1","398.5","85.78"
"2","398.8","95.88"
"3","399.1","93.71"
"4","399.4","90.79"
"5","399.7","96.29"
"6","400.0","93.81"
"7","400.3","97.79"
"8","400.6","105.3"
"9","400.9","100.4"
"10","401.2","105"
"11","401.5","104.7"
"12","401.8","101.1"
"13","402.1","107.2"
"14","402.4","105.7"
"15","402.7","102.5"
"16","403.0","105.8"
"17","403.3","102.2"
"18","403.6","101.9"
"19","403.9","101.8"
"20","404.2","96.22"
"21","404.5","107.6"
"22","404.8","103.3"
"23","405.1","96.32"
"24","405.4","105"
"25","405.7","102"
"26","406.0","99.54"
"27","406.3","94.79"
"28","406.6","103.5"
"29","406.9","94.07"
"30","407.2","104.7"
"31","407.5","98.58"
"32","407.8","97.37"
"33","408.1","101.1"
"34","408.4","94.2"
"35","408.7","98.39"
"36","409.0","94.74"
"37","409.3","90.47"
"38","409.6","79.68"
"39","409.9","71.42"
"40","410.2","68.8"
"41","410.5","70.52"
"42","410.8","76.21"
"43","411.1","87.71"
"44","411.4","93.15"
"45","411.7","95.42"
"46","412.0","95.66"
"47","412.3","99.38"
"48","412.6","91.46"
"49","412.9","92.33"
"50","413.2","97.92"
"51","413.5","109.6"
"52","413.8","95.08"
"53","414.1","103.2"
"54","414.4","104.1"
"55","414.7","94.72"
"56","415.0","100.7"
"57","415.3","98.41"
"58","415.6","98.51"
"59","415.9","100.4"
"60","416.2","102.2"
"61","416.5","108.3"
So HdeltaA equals 0.55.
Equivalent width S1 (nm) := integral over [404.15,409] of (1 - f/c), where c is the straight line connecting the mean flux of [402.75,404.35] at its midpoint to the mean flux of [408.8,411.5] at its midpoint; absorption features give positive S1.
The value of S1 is -0.390 nm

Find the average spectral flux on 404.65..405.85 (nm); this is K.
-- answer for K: 102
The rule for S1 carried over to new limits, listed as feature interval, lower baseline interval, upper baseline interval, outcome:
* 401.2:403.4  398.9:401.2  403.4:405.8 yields -0.10 nm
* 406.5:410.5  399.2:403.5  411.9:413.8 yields 0.32 nm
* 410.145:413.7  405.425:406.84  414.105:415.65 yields 0.33 nm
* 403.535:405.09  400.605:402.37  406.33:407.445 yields 0.00 nm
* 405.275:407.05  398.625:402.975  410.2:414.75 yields -0.05 nm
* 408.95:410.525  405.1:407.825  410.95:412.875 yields 0.28 nm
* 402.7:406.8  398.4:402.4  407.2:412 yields -0.33 nm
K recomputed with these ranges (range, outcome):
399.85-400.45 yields 95.8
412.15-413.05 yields 94.4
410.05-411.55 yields 79.3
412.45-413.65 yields 97.8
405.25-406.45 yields 100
